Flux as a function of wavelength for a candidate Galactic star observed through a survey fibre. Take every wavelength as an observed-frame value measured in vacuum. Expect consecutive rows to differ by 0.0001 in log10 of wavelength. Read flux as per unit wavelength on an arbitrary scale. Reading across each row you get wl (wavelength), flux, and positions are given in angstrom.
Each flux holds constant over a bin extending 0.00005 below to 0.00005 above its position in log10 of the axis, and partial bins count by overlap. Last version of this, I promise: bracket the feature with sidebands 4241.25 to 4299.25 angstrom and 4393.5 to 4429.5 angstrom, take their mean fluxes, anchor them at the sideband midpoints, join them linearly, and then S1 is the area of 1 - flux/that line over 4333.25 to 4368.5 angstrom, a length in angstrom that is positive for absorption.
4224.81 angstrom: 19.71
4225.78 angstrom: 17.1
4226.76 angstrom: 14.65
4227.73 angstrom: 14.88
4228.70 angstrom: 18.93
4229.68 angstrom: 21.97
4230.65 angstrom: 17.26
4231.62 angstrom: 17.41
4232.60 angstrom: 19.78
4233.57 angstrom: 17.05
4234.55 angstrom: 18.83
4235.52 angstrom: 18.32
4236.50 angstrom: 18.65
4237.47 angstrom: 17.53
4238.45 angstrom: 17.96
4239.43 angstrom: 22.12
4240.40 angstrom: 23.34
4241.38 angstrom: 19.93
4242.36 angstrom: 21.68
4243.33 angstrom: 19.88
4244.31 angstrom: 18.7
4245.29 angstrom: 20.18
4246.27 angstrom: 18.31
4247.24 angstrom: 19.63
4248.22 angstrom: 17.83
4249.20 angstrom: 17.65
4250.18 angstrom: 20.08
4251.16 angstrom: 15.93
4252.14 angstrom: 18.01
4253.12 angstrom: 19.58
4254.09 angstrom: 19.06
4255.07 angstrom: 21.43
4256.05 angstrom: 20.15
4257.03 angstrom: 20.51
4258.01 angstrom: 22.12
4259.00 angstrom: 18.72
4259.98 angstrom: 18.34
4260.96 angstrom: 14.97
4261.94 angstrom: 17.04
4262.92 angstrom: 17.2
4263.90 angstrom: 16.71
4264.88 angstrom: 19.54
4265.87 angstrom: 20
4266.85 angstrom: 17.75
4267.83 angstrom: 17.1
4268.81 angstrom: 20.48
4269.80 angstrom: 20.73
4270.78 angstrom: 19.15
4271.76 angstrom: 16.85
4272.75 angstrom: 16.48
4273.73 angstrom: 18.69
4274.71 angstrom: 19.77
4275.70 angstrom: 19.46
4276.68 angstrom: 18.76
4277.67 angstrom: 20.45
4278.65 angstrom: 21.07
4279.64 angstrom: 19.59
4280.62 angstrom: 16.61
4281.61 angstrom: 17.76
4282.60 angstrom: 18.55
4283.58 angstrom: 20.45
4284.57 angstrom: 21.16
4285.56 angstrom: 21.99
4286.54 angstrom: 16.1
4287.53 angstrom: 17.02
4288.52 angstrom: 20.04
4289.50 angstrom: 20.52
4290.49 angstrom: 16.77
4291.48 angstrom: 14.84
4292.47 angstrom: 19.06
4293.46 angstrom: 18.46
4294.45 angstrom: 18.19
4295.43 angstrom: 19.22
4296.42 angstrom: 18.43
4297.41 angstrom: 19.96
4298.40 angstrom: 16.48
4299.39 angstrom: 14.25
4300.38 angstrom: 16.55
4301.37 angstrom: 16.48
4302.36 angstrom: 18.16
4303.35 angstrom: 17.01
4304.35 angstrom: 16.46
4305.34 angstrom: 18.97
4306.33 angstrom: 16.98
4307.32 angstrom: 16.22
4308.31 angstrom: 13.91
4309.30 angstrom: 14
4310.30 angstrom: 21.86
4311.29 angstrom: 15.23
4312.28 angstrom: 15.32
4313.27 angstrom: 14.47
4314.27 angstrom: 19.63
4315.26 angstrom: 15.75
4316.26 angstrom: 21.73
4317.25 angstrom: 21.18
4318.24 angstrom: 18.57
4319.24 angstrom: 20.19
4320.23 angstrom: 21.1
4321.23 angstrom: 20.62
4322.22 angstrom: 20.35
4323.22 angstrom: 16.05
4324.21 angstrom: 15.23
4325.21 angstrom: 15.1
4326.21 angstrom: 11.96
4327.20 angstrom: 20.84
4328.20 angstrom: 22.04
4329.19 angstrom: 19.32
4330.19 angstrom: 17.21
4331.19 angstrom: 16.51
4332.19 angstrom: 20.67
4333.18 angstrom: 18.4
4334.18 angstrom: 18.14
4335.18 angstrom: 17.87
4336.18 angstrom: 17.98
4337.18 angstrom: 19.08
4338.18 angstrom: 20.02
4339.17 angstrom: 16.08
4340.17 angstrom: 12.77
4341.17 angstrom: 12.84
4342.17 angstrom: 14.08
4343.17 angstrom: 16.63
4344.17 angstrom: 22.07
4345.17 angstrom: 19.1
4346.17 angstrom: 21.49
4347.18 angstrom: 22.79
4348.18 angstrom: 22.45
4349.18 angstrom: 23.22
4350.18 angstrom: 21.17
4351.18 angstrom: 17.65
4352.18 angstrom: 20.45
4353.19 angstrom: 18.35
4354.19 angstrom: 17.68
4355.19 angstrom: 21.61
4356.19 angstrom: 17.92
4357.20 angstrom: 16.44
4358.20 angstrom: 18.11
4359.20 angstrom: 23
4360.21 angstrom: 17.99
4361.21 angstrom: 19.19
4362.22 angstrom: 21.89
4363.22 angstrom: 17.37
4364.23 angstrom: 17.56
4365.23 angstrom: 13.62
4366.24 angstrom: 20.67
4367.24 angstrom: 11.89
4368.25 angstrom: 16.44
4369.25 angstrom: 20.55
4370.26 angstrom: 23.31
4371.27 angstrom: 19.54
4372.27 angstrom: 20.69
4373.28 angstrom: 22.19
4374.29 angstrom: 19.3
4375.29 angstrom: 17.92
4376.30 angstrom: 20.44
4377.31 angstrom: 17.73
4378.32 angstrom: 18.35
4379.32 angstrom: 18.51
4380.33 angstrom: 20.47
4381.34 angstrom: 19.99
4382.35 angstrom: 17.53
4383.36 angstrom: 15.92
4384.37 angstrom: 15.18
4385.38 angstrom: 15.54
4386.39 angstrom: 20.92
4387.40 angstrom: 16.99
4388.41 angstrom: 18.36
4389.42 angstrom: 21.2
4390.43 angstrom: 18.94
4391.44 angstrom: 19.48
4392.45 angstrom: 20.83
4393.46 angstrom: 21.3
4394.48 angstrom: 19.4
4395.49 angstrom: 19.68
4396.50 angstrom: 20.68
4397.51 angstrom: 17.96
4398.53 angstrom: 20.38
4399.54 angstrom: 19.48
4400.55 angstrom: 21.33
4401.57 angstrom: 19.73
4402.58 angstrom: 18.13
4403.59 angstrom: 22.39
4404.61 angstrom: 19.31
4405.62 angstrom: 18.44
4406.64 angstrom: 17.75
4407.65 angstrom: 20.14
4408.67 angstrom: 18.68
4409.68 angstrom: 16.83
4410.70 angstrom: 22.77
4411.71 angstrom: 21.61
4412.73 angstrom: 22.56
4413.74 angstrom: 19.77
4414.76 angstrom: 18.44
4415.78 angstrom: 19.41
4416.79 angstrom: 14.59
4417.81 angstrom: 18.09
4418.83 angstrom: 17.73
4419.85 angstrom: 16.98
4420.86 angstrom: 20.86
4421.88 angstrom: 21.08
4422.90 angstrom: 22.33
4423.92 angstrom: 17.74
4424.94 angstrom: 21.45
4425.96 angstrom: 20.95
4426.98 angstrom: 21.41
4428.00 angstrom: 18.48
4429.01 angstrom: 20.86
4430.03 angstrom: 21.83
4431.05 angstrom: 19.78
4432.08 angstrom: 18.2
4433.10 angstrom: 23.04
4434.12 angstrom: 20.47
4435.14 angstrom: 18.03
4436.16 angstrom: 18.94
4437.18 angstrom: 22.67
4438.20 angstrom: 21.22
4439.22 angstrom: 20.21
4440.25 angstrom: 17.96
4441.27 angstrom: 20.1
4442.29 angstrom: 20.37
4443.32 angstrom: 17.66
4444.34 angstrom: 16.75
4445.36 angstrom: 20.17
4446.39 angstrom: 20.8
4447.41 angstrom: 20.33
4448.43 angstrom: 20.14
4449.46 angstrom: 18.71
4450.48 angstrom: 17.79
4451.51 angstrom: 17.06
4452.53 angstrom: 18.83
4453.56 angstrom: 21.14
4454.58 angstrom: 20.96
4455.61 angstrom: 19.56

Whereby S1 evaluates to 1.5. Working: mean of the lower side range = 18.8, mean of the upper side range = 19.7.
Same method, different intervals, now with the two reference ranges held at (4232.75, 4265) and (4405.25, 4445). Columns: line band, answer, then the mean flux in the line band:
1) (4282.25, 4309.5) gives 2.0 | 17.8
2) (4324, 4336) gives 0.9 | 17.8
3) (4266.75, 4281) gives 0.1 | 18.9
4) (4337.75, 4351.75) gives 0.4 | 18.8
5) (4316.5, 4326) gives 0.3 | 18.6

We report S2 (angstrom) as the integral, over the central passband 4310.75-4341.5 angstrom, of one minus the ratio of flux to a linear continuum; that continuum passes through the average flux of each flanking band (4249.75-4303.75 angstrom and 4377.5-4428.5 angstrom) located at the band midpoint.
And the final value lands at 1.6 angstrom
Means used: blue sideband 18.5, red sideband 19.3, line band 17.9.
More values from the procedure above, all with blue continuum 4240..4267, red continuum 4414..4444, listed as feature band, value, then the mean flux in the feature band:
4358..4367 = 0.37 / 18.6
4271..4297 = 0.64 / 18.7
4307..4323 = 0.97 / 18.1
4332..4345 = 1.32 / 17.4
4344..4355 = -0.66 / 20.6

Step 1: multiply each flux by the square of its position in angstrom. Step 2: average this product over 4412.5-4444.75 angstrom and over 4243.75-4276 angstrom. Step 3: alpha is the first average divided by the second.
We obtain 1.1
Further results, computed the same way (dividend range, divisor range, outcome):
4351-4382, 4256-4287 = 1.05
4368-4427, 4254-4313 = 1.12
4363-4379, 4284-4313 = 1.10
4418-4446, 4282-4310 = 1.19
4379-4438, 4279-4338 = 1.13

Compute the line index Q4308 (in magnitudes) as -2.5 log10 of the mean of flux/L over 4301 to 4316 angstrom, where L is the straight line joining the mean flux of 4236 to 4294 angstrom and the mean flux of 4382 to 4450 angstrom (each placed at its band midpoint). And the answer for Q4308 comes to 0.14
